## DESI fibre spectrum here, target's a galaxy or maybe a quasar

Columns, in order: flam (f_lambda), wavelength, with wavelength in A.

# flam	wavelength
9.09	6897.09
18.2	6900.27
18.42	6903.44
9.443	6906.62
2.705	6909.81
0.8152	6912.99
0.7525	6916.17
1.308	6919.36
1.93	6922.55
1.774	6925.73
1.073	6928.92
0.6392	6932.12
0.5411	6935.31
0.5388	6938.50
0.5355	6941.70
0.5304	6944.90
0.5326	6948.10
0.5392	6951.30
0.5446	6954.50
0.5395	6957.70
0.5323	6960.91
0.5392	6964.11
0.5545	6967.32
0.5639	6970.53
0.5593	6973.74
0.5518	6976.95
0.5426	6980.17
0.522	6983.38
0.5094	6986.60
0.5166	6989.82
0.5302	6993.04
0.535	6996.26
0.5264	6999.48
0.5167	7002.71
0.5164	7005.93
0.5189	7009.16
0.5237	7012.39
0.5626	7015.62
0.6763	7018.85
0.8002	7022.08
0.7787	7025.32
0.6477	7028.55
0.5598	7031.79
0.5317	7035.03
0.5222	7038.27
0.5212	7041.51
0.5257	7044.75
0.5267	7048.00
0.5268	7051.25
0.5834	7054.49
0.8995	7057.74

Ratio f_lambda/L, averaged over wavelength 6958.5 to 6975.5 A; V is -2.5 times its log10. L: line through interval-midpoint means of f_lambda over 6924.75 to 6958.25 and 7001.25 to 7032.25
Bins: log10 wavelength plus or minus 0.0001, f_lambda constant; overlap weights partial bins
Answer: 0.21 mag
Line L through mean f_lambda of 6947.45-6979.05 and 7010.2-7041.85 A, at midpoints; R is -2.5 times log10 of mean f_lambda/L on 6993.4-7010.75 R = 0.13 mag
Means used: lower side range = 0.546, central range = 0.523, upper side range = 0.614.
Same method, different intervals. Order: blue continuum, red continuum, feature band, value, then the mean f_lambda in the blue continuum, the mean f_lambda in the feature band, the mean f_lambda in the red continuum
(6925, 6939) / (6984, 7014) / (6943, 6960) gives 0.41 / 0.889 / 0.537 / 0.521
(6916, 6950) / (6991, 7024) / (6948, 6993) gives 0.35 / 0.926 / 0.539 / 0.572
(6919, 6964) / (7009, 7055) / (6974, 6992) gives 0.31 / 0.802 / 0.531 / 0.589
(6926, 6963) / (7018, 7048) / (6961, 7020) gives 0.15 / 0.636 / 0.541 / 0.612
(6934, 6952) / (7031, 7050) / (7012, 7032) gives -0.24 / 0.536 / 0.664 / 0.53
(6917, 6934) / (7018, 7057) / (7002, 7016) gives 0.43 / 1.3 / 0.525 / 0.605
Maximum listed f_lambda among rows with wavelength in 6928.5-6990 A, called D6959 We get 1.073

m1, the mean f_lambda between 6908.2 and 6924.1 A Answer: 1.51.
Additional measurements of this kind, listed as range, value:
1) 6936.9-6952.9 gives 0.535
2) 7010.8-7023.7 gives 0.641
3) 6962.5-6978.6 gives 0.554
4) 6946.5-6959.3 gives 0.539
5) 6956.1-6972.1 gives 0.546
